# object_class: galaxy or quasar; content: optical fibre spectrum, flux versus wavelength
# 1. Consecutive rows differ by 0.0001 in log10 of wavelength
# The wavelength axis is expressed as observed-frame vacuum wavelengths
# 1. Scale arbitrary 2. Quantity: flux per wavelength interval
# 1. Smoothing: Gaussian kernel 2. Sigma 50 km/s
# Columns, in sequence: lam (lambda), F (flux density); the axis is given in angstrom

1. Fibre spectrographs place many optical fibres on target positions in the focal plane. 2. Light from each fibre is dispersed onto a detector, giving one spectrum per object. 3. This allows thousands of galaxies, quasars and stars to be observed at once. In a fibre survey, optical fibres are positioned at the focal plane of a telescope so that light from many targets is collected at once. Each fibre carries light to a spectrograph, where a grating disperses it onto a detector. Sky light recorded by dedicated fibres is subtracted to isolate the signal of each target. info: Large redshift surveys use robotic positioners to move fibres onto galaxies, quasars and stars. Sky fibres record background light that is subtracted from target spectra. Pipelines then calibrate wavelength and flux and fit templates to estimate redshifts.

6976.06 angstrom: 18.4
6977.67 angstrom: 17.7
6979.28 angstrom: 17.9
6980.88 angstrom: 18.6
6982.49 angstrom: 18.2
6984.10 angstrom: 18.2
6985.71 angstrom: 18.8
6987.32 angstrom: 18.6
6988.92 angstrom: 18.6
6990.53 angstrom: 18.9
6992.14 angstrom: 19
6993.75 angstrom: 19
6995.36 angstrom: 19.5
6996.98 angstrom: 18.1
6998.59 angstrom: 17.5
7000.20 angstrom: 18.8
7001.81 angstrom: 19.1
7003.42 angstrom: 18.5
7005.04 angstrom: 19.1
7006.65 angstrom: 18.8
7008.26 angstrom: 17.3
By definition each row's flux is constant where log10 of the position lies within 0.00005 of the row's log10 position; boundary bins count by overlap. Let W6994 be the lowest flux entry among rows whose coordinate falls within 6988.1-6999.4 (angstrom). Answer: 17.5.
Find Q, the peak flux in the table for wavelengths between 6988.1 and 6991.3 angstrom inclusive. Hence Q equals 18.9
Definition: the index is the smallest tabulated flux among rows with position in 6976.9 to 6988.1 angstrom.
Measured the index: 17.7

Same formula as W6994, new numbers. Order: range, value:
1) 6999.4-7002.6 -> 18.8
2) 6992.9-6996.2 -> 19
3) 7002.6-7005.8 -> 18.5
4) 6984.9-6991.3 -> 18.6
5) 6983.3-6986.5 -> 18.2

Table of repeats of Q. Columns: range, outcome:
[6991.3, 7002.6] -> 19.5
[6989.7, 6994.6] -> 19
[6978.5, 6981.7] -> 18.6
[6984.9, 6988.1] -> 18.8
